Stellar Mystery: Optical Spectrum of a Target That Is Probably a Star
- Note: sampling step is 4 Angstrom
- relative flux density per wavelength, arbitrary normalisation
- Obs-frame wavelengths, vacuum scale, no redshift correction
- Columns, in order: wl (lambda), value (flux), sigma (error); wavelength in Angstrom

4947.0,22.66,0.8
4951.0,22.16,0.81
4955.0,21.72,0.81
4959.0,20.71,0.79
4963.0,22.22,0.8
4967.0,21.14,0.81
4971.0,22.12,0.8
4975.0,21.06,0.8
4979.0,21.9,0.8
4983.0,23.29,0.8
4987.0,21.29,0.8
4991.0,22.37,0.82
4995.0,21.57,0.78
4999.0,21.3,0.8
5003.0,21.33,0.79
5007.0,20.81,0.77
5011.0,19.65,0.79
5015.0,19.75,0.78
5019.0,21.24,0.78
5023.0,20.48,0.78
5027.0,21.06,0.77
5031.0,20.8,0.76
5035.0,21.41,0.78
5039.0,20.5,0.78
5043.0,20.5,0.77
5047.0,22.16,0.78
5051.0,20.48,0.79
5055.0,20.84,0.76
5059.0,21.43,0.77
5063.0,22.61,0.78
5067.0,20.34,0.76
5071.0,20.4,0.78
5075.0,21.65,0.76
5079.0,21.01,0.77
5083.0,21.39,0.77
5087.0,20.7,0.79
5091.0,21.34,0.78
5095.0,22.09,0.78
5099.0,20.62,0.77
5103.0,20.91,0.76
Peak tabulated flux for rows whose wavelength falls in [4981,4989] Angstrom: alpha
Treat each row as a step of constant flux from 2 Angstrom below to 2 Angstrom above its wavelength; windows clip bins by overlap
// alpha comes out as 23.29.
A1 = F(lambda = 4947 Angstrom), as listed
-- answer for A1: 22.66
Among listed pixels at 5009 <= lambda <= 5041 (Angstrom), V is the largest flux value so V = 21.41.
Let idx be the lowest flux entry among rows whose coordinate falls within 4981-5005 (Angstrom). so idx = 21.29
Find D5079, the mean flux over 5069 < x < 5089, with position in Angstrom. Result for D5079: 21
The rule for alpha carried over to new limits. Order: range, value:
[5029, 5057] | 22.16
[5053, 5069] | 22.61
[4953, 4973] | 22.22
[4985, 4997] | 22.37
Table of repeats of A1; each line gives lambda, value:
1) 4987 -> 21.29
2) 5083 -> 21.39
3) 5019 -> 21.24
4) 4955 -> 21.72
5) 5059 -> 21.43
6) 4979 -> 21.9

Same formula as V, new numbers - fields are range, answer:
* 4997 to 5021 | 21.33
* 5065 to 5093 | 21.65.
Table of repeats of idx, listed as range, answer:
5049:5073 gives 20.34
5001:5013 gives 19.65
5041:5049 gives 20.5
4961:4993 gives 21.06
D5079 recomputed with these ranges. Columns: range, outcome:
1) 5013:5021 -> 20.5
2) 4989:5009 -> 21.5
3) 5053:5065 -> 21.6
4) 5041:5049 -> 21.3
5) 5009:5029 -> 20.4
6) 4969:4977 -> 21.6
